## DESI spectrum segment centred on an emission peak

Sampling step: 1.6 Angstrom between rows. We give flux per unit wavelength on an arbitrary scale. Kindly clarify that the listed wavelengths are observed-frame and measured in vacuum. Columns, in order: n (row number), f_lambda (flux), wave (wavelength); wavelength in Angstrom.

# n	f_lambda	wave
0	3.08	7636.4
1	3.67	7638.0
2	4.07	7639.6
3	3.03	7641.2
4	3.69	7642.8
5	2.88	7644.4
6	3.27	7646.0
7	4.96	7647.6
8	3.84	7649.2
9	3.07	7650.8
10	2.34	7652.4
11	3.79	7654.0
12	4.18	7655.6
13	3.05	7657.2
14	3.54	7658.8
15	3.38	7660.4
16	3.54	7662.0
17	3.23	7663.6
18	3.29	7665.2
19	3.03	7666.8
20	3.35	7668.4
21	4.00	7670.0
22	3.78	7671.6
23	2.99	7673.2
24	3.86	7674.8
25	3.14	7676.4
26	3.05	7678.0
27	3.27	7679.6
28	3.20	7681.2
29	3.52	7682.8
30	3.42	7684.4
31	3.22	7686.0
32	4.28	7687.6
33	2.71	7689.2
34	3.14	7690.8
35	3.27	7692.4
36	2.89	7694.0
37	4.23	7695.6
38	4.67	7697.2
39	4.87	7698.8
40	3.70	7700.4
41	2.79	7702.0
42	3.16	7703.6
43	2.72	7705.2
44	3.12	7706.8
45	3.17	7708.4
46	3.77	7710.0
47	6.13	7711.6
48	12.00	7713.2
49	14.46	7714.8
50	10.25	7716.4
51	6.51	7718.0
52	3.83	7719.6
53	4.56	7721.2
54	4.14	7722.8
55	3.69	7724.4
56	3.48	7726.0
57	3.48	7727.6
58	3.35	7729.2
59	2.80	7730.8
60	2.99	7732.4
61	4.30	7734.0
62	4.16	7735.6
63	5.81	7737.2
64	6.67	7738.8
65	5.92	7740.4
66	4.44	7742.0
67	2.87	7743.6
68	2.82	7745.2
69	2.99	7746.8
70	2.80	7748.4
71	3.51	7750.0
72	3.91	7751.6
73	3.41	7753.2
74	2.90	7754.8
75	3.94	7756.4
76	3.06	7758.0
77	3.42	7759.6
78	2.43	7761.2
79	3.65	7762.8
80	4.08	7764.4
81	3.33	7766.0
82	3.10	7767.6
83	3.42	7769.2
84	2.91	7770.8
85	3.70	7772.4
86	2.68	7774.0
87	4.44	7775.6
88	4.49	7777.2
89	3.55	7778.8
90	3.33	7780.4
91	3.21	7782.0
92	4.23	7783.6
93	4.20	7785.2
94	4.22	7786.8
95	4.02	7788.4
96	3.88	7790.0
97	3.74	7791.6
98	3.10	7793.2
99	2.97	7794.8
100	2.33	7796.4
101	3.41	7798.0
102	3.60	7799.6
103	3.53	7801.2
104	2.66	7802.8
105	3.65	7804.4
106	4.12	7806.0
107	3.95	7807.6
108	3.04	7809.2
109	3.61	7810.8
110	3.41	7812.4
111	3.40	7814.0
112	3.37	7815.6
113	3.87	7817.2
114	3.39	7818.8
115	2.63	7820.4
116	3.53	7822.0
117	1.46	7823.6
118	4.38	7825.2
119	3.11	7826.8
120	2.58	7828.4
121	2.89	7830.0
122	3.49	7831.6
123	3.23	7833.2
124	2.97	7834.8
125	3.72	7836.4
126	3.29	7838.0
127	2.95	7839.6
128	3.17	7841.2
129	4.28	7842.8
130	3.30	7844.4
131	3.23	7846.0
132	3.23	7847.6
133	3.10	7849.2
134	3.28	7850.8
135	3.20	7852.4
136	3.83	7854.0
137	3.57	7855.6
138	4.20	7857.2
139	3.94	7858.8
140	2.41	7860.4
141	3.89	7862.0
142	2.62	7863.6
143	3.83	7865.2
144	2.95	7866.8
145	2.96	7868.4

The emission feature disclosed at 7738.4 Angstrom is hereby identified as [N II] 6583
